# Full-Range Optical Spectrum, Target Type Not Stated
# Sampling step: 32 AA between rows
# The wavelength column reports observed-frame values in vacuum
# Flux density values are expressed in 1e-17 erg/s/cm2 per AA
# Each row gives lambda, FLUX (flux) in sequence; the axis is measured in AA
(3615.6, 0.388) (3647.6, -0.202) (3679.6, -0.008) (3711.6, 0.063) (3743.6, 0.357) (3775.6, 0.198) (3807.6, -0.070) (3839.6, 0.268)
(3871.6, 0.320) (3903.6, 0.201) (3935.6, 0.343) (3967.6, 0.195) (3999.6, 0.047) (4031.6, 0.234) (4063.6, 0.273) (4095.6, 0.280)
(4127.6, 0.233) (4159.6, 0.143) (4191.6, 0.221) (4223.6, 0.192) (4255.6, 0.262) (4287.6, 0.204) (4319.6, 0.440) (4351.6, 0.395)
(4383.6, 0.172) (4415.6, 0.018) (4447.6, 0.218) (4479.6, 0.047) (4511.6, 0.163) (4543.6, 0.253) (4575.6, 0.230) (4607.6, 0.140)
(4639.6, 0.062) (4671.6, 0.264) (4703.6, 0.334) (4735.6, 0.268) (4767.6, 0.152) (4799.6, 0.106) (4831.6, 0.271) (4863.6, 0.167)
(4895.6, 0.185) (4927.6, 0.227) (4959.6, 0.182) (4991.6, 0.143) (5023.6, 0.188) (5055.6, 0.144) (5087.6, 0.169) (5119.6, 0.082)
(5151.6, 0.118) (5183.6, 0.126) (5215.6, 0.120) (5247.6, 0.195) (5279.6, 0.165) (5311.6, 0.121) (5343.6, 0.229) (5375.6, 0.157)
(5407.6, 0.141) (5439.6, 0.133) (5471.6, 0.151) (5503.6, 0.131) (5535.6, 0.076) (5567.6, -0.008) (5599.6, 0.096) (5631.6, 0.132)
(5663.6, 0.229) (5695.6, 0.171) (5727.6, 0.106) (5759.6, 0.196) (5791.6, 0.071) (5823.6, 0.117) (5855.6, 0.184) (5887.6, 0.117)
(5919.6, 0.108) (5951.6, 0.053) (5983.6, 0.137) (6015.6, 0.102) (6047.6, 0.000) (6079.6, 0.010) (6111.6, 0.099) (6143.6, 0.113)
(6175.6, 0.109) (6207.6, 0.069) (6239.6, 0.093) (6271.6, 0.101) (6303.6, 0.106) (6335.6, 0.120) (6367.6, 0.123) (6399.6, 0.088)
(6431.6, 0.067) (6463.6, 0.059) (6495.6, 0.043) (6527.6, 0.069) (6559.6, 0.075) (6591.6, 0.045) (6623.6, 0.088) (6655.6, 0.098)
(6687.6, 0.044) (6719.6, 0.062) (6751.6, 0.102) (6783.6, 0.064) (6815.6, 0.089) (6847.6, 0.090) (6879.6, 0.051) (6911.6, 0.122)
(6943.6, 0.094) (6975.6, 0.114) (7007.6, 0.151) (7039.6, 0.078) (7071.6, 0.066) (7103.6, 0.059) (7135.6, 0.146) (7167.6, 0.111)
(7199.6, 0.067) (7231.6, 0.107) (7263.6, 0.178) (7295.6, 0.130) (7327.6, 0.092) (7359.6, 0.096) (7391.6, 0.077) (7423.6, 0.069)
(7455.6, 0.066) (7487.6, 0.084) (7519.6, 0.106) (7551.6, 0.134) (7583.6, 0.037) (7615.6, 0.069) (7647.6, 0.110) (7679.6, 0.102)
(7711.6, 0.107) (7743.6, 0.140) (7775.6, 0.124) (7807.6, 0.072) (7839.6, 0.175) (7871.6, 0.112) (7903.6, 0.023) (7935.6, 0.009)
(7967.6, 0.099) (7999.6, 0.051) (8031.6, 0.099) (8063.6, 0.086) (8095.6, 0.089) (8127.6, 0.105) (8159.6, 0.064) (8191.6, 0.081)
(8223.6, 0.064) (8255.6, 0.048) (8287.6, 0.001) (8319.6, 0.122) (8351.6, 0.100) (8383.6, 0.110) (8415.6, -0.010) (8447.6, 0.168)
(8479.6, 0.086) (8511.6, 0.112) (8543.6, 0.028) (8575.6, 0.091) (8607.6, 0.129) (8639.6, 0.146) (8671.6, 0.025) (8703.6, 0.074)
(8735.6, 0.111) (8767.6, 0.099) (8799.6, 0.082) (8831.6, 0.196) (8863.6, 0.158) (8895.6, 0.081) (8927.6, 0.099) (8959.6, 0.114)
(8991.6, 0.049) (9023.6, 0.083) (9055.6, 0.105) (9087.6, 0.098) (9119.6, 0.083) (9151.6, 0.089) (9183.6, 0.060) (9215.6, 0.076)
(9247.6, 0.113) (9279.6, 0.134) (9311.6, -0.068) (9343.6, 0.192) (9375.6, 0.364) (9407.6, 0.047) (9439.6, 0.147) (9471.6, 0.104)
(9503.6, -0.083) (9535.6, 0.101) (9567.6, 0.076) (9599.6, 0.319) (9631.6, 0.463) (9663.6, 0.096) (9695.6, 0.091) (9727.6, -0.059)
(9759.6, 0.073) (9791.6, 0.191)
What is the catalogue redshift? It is 1.58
